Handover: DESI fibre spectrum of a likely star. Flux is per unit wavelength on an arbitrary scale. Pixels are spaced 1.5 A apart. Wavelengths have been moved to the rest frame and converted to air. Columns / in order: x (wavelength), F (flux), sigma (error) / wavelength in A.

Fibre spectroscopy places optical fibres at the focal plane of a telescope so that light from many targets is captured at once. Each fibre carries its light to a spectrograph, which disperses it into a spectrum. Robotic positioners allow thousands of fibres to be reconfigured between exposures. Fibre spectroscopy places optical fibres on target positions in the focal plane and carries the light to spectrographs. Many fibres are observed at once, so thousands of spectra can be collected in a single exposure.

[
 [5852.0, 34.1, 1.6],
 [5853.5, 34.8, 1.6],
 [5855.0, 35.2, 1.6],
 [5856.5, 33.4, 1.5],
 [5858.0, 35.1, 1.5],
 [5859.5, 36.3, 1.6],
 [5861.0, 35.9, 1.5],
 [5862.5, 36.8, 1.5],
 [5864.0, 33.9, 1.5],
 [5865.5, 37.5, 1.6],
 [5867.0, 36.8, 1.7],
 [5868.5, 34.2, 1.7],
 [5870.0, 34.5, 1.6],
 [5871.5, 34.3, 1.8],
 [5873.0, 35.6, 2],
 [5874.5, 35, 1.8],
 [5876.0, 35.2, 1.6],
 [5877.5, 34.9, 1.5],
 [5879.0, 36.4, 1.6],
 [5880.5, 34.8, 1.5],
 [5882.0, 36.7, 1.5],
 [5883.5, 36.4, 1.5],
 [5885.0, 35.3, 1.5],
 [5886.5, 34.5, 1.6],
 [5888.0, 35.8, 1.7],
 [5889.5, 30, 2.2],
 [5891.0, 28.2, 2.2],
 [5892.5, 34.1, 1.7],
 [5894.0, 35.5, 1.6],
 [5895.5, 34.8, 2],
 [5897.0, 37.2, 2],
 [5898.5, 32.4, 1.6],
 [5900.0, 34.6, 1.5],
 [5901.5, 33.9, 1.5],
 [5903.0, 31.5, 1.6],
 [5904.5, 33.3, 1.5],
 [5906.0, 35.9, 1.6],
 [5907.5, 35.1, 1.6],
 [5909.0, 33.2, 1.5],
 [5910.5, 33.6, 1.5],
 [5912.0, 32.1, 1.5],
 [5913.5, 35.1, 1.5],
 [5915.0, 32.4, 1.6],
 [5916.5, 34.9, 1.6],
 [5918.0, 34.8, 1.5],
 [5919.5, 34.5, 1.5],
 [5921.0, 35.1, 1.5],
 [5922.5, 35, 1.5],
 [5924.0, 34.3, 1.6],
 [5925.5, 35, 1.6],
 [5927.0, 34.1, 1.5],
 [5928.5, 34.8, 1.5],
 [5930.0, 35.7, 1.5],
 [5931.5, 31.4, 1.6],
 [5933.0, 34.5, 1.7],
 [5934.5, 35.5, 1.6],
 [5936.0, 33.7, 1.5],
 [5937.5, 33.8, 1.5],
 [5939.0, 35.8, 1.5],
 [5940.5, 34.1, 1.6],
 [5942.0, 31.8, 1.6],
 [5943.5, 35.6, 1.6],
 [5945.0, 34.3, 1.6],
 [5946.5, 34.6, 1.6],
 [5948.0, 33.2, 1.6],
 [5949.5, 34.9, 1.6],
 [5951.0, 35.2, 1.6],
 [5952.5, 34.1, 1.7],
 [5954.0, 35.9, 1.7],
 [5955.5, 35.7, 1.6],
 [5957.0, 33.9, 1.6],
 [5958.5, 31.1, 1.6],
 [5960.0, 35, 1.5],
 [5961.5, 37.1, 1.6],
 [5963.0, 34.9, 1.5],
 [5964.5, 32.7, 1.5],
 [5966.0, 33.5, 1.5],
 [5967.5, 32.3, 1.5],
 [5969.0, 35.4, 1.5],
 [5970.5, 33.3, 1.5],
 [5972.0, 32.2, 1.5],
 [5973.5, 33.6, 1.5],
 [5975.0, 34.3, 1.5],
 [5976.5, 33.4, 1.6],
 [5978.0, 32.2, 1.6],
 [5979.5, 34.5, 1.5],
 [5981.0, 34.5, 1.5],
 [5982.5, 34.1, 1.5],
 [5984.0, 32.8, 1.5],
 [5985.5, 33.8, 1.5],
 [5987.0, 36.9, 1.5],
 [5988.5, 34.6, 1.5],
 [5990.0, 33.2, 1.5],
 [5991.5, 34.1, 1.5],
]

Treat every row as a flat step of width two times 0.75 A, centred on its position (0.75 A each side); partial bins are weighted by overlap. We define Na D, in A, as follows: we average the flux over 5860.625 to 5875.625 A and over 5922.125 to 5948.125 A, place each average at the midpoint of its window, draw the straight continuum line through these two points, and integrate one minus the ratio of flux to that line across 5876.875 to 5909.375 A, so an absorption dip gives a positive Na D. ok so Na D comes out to 0.7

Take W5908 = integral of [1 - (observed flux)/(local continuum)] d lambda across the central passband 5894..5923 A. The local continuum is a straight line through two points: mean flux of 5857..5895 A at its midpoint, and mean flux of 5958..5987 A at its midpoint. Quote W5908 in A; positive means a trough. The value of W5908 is 0.3 A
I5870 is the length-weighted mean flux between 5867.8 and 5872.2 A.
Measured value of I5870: 34.3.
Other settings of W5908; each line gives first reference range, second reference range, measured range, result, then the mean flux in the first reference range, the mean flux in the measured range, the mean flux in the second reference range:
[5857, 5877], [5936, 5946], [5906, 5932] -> 0.2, 35.4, 34.3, 34.2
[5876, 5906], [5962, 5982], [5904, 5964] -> -0.7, 34.3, 34.4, 33.6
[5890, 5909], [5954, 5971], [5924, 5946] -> -0.2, 33.8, 34.3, 34.2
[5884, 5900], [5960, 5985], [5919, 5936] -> -0.3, 33.9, 34.5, 33.8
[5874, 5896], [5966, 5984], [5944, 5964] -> -0.5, 34.5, 34.6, 33.6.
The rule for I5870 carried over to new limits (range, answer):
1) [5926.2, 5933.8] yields 34.1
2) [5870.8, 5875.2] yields 35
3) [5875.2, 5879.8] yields 35.5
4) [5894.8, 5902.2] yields 34.6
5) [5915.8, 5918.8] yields 34.8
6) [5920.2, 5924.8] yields 34.8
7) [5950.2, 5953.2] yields 34.7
